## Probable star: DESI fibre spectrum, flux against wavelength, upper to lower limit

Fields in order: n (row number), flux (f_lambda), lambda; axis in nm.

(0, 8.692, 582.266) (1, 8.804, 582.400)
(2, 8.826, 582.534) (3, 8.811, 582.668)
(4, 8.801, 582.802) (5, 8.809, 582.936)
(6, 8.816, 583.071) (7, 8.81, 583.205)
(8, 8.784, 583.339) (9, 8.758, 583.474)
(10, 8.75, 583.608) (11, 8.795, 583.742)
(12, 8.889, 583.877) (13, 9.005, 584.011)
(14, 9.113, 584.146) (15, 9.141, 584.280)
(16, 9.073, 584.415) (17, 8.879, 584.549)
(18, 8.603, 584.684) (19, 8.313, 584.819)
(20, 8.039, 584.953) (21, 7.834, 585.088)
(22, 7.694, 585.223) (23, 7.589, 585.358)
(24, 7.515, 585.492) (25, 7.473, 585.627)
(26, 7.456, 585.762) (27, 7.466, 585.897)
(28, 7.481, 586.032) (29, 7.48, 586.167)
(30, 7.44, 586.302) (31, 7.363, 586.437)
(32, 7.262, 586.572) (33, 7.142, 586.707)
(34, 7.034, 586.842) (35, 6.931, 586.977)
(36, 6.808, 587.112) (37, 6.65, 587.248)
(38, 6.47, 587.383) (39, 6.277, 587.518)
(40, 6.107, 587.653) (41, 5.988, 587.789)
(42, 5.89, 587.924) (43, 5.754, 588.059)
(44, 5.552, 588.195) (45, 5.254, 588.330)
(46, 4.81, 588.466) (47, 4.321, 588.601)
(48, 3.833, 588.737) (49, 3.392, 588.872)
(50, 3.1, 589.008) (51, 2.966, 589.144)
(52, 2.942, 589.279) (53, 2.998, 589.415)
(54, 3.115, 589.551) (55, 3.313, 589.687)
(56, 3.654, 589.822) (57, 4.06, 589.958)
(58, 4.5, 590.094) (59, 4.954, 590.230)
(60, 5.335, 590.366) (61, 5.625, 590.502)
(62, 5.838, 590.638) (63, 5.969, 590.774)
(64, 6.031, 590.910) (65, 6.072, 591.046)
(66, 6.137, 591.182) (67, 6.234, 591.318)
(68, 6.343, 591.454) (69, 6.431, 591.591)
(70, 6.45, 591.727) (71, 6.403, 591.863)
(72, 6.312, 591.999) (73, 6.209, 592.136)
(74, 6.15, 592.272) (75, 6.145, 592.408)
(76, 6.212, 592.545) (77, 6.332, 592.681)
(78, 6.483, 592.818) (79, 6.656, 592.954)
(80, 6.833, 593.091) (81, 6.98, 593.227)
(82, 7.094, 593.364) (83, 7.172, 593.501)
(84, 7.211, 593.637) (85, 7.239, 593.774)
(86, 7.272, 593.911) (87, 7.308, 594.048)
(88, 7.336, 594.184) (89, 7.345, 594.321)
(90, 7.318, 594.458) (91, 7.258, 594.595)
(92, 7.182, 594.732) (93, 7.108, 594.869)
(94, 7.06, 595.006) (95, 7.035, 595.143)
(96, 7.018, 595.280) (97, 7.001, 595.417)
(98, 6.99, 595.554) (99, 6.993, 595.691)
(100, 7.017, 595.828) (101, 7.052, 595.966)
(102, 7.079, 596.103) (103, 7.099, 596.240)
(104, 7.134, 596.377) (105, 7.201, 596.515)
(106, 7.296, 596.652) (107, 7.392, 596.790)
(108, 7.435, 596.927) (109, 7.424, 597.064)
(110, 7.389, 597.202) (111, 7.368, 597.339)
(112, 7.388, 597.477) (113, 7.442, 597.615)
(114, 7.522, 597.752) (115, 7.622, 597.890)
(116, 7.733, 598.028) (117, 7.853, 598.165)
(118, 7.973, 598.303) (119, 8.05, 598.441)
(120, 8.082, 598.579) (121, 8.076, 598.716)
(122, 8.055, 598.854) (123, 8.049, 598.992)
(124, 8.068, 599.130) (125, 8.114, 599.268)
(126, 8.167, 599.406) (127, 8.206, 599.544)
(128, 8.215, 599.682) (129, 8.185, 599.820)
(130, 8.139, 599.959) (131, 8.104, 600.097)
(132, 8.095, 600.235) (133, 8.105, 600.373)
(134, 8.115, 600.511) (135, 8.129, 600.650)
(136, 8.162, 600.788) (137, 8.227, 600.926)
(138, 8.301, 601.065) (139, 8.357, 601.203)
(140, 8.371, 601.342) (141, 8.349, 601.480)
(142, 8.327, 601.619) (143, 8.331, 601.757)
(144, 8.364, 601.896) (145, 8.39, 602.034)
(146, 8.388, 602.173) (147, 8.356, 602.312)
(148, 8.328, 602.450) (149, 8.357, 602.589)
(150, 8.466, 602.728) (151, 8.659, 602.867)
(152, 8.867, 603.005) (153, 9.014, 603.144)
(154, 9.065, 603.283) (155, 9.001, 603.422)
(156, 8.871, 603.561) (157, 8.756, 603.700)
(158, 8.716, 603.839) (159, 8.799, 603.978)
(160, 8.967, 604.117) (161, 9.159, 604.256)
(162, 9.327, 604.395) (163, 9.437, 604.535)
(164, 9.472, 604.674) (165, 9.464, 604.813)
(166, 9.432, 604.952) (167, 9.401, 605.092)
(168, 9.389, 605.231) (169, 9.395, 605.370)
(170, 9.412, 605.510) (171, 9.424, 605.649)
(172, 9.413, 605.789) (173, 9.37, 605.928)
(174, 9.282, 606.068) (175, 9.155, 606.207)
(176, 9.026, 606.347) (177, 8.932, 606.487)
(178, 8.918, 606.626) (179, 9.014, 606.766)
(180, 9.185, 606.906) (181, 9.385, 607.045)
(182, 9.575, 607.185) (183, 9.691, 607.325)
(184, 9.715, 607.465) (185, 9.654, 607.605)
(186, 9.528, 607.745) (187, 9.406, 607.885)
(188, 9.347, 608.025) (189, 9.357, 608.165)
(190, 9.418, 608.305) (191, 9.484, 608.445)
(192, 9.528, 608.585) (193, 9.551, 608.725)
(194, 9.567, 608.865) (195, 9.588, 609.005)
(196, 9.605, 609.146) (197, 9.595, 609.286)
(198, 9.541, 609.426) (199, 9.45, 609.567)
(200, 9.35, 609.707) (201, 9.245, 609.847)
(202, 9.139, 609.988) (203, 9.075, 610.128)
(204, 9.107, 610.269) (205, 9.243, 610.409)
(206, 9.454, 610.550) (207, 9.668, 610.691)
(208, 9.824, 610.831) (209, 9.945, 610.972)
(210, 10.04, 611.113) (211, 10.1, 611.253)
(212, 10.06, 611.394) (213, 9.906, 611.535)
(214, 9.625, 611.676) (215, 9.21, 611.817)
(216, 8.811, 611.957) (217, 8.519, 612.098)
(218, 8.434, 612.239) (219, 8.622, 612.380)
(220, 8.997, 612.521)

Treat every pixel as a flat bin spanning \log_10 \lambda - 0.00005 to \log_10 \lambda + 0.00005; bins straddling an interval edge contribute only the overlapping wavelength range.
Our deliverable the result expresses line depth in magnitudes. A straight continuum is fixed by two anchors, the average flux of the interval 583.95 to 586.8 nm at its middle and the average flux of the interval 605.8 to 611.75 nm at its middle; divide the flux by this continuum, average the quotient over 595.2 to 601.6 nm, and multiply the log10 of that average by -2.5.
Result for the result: 0.14 mag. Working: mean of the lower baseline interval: 7.96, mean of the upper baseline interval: 9.47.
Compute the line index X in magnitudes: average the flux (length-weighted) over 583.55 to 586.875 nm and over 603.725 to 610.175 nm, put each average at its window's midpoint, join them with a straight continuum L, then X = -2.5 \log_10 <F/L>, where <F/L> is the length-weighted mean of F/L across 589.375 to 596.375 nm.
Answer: 0.32 mag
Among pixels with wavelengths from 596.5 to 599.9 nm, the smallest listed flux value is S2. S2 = 7.201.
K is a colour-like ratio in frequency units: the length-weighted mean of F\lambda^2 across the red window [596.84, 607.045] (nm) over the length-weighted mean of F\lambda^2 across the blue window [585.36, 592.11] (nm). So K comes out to 1.6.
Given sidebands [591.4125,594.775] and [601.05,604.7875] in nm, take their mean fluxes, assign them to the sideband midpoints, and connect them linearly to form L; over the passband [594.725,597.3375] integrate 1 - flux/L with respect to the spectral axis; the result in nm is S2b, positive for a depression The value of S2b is 0.073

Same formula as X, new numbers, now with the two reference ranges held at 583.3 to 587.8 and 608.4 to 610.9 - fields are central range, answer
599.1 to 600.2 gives 0.077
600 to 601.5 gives 0.079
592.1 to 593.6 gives 0.247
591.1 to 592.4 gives 0.288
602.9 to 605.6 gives -0.010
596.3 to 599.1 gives 0.132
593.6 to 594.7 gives 0.151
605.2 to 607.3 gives -0.007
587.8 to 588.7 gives 0.448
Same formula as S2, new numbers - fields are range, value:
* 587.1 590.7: 2.942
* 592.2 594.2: 6.145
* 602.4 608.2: 8.328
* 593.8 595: 7.108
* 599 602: 8.068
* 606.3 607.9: 8.918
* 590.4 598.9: 5.625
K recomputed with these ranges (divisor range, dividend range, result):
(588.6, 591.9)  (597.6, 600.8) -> 1.72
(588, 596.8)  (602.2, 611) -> 1.61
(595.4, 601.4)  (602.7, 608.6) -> 1.22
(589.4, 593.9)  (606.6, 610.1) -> 1.69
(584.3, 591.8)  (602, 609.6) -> 1.61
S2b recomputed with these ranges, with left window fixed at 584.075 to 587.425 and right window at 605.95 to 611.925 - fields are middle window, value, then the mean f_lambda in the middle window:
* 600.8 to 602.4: 0.10 nm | 8.34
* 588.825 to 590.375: 0.84 nm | 3.63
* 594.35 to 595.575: 0.19 nm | 7.12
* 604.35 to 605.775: -0.04 nm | 9.41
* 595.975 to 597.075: 0.17 nm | 7.24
